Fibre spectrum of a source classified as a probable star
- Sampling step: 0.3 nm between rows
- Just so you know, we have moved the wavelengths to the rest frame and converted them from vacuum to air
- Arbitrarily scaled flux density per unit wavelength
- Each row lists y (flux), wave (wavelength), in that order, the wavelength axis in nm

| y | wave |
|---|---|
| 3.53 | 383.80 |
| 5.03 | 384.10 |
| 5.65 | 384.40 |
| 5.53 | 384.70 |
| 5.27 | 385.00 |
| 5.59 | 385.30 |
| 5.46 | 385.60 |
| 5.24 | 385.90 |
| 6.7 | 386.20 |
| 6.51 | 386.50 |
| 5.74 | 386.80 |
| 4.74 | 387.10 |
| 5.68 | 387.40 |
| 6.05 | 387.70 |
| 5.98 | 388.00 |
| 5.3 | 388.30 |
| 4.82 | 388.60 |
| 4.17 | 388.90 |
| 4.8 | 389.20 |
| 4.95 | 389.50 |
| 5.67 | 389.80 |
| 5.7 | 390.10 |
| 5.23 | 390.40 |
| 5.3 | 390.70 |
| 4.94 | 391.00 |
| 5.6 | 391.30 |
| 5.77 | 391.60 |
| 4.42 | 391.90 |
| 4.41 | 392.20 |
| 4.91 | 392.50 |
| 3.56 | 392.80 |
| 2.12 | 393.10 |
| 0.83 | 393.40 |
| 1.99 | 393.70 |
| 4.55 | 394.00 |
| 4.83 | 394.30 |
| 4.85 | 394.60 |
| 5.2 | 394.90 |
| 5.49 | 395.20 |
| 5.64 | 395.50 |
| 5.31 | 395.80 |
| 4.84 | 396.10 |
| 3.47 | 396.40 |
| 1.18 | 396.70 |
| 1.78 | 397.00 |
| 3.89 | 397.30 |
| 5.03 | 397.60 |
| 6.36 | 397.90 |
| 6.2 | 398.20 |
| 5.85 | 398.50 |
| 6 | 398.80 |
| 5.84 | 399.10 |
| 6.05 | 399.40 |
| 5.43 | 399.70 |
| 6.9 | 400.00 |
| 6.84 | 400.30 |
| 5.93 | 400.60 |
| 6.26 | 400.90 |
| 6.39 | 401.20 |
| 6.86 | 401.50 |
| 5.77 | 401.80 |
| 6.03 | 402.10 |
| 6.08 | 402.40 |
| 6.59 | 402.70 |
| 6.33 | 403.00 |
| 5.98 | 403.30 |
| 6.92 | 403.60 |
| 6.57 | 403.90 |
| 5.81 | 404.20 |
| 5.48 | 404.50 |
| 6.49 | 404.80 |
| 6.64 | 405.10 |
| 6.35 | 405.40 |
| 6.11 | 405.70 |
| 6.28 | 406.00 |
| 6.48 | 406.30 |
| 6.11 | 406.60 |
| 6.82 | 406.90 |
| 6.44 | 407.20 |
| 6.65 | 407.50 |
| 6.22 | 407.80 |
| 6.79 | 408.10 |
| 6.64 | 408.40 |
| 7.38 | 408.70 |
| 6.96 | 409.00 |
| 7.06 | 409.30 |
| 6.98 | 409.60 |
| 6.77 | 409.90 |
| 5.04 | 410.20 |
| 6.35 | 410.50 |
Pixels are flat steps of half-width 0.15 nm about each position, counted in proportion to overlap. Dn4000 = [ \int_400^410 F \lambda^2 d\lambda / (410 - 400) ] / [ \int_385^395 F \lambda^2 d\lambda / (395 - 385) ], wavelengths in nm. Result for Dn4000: 1.42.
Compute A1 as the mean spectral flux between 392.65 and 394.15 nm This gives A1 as 2.61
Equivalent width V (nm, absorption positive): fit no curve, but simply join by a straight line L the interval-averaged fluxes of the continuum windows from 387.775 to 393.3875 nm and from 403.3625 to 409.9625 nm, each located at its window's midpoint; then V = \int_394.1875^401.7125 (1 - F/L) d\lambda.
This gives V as 0.41 nm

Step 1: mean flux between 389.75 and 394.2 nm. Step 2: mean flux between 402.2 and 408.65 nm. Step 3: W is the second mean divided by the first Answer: 1.48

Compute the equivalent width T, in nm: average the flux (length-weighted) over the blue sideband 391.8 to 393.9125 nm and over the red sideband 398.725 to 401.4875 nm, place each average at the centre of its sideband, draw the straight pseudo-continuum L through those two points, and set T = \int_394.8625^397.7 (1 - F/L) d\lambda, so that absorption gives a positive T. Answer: 0.25 nm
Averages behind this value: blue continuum 3.19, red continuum 6.22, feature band 4.13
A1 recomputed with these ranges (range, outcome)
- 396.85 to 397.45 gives 2.83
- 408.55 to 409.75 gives 7.1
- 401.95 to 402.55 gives 6.06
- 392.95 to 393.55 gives 1.48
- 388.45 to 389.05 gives 4.5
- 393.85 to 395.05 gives 4.86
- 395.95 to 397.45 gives 3.03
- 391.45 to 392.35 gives 4.87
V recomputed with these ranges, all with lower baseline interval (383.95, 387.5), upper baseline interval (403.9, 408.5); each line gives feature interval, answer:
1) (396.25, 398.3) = 0.71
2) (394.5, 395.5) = 0.11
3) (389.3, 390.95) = 0.12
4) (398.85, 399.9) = 0.04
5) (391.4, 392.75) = 0.24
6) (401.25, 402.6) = 0.00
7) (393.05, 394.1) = 0.64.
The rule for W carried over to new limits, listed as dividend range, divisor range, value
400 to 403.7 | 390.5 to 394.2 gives 1.56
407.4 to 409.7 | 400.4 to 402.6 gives 1.10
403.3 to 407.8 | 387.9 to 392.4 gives 1.24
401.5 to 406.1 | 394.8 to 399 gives 1.32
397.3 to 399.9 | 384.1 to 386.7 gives 1.01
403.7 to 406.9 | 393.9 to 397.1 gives 1.45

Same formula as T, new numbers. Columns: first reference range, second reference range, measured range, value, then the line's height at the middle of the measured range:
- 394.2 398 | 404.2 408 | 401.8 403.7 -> -0.19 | 5.69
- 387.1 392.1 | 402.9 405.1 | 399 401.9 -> -0.11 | 6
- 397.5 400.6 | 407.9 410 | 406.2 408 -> 0.08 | 6.77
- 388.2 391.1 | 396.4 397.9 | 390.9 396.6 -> -0.30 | 4.14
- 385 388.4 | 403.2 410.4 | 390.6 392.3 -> 0.23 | 5.89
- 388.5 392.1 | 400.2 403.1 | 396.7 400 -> 0.46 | 5.95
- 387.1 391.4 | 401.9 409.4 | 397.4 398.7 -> 0.02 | 5.9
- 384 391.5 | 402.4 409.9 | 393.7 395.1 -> 0.30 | 5.82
